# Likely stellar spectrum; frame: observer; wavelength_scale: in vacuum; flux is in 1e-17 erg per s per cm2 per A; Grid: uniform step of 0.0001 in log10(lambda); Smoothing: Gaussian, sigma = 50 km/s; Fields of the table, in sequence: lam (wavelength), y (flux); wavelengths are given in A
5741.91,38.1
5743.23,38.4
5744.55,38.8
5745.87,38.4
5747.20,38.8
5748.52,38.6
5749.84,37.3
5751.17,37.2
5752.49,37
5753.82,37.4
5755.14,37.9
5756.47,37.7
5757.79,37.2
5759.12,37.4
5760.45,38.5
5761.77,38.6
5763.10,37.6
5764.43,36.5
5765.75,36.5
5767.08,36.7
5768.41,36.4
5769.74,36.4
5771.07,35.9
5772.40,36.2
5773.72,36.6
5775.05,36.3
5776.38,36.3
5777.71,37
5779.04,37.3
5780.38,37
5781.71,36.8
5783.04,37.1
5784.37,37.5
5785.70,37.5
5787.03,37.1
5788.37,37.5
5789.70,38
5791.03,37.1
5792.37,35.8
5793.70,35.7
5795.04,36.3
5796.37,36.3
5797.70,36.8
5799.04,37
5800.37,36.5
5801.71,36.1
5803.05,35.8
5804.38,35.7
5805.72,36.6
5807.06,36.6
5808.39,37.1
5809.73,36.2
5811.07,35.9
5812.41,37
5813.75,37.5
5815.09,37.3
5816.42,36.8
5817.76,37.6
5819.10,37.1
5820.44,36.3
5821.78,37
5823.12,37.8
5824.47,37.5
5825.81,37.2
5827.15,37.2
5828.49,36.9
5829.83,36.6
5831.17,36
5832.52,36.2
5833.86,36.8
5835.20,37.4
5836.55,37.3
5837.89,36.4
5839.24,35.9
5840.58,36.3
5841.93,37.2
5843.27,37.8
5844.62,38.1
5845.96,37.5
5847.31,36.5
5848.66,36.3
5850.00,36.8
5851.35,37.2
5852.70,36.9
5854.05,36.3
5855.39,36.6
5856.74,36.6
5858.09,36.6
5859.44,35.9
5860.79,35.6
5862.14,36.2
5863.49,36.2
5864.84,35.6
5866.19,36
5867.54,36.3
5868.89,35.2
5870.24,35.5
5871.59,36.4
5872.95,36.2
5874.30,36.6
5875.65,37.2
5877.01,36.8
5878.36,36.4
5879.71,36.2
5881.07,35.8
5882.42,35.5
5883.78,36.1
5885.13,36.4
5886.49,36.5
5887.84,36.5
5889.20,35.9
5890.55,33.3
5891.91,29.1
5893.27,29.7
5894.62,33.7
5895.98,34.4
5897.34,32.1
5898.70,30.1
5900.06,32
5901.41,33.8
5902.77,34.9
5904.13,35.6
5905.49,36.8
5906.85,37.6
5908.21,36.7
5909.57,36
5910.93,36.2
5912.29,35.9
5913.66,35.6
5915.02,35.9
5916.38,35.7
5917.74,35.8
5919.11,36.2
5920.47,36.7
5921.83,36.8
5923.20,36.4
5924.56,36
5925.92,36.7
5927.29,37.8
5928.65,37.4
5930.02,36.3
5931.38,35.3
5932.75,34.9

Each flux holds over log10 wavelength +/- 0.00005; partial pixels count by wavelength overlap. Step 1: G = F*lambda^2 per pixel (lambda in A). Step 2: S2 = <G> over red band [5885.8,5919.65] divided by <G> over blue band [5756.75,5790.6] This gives 1.0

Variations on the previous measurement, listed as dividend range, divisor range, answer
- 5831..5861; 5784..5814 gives 1.02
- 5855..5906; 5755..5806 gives 0.99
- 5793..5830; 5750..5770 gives 1.00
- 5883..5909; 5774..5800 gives 0.97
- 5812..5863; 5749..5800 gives 1.02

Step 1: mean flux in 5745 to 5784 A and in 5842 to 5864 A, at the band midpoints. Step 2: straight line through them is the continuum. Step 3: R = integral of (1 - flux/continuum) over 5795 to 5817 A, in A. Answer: 0.2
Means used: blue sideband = 37.2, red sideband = 36.7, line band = 36.6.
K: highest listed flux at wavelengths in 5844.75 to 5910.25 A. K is 37.6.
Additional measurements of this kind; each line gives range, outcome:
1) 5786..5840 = 38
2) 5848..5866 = 37.2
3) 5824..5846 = 38.1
